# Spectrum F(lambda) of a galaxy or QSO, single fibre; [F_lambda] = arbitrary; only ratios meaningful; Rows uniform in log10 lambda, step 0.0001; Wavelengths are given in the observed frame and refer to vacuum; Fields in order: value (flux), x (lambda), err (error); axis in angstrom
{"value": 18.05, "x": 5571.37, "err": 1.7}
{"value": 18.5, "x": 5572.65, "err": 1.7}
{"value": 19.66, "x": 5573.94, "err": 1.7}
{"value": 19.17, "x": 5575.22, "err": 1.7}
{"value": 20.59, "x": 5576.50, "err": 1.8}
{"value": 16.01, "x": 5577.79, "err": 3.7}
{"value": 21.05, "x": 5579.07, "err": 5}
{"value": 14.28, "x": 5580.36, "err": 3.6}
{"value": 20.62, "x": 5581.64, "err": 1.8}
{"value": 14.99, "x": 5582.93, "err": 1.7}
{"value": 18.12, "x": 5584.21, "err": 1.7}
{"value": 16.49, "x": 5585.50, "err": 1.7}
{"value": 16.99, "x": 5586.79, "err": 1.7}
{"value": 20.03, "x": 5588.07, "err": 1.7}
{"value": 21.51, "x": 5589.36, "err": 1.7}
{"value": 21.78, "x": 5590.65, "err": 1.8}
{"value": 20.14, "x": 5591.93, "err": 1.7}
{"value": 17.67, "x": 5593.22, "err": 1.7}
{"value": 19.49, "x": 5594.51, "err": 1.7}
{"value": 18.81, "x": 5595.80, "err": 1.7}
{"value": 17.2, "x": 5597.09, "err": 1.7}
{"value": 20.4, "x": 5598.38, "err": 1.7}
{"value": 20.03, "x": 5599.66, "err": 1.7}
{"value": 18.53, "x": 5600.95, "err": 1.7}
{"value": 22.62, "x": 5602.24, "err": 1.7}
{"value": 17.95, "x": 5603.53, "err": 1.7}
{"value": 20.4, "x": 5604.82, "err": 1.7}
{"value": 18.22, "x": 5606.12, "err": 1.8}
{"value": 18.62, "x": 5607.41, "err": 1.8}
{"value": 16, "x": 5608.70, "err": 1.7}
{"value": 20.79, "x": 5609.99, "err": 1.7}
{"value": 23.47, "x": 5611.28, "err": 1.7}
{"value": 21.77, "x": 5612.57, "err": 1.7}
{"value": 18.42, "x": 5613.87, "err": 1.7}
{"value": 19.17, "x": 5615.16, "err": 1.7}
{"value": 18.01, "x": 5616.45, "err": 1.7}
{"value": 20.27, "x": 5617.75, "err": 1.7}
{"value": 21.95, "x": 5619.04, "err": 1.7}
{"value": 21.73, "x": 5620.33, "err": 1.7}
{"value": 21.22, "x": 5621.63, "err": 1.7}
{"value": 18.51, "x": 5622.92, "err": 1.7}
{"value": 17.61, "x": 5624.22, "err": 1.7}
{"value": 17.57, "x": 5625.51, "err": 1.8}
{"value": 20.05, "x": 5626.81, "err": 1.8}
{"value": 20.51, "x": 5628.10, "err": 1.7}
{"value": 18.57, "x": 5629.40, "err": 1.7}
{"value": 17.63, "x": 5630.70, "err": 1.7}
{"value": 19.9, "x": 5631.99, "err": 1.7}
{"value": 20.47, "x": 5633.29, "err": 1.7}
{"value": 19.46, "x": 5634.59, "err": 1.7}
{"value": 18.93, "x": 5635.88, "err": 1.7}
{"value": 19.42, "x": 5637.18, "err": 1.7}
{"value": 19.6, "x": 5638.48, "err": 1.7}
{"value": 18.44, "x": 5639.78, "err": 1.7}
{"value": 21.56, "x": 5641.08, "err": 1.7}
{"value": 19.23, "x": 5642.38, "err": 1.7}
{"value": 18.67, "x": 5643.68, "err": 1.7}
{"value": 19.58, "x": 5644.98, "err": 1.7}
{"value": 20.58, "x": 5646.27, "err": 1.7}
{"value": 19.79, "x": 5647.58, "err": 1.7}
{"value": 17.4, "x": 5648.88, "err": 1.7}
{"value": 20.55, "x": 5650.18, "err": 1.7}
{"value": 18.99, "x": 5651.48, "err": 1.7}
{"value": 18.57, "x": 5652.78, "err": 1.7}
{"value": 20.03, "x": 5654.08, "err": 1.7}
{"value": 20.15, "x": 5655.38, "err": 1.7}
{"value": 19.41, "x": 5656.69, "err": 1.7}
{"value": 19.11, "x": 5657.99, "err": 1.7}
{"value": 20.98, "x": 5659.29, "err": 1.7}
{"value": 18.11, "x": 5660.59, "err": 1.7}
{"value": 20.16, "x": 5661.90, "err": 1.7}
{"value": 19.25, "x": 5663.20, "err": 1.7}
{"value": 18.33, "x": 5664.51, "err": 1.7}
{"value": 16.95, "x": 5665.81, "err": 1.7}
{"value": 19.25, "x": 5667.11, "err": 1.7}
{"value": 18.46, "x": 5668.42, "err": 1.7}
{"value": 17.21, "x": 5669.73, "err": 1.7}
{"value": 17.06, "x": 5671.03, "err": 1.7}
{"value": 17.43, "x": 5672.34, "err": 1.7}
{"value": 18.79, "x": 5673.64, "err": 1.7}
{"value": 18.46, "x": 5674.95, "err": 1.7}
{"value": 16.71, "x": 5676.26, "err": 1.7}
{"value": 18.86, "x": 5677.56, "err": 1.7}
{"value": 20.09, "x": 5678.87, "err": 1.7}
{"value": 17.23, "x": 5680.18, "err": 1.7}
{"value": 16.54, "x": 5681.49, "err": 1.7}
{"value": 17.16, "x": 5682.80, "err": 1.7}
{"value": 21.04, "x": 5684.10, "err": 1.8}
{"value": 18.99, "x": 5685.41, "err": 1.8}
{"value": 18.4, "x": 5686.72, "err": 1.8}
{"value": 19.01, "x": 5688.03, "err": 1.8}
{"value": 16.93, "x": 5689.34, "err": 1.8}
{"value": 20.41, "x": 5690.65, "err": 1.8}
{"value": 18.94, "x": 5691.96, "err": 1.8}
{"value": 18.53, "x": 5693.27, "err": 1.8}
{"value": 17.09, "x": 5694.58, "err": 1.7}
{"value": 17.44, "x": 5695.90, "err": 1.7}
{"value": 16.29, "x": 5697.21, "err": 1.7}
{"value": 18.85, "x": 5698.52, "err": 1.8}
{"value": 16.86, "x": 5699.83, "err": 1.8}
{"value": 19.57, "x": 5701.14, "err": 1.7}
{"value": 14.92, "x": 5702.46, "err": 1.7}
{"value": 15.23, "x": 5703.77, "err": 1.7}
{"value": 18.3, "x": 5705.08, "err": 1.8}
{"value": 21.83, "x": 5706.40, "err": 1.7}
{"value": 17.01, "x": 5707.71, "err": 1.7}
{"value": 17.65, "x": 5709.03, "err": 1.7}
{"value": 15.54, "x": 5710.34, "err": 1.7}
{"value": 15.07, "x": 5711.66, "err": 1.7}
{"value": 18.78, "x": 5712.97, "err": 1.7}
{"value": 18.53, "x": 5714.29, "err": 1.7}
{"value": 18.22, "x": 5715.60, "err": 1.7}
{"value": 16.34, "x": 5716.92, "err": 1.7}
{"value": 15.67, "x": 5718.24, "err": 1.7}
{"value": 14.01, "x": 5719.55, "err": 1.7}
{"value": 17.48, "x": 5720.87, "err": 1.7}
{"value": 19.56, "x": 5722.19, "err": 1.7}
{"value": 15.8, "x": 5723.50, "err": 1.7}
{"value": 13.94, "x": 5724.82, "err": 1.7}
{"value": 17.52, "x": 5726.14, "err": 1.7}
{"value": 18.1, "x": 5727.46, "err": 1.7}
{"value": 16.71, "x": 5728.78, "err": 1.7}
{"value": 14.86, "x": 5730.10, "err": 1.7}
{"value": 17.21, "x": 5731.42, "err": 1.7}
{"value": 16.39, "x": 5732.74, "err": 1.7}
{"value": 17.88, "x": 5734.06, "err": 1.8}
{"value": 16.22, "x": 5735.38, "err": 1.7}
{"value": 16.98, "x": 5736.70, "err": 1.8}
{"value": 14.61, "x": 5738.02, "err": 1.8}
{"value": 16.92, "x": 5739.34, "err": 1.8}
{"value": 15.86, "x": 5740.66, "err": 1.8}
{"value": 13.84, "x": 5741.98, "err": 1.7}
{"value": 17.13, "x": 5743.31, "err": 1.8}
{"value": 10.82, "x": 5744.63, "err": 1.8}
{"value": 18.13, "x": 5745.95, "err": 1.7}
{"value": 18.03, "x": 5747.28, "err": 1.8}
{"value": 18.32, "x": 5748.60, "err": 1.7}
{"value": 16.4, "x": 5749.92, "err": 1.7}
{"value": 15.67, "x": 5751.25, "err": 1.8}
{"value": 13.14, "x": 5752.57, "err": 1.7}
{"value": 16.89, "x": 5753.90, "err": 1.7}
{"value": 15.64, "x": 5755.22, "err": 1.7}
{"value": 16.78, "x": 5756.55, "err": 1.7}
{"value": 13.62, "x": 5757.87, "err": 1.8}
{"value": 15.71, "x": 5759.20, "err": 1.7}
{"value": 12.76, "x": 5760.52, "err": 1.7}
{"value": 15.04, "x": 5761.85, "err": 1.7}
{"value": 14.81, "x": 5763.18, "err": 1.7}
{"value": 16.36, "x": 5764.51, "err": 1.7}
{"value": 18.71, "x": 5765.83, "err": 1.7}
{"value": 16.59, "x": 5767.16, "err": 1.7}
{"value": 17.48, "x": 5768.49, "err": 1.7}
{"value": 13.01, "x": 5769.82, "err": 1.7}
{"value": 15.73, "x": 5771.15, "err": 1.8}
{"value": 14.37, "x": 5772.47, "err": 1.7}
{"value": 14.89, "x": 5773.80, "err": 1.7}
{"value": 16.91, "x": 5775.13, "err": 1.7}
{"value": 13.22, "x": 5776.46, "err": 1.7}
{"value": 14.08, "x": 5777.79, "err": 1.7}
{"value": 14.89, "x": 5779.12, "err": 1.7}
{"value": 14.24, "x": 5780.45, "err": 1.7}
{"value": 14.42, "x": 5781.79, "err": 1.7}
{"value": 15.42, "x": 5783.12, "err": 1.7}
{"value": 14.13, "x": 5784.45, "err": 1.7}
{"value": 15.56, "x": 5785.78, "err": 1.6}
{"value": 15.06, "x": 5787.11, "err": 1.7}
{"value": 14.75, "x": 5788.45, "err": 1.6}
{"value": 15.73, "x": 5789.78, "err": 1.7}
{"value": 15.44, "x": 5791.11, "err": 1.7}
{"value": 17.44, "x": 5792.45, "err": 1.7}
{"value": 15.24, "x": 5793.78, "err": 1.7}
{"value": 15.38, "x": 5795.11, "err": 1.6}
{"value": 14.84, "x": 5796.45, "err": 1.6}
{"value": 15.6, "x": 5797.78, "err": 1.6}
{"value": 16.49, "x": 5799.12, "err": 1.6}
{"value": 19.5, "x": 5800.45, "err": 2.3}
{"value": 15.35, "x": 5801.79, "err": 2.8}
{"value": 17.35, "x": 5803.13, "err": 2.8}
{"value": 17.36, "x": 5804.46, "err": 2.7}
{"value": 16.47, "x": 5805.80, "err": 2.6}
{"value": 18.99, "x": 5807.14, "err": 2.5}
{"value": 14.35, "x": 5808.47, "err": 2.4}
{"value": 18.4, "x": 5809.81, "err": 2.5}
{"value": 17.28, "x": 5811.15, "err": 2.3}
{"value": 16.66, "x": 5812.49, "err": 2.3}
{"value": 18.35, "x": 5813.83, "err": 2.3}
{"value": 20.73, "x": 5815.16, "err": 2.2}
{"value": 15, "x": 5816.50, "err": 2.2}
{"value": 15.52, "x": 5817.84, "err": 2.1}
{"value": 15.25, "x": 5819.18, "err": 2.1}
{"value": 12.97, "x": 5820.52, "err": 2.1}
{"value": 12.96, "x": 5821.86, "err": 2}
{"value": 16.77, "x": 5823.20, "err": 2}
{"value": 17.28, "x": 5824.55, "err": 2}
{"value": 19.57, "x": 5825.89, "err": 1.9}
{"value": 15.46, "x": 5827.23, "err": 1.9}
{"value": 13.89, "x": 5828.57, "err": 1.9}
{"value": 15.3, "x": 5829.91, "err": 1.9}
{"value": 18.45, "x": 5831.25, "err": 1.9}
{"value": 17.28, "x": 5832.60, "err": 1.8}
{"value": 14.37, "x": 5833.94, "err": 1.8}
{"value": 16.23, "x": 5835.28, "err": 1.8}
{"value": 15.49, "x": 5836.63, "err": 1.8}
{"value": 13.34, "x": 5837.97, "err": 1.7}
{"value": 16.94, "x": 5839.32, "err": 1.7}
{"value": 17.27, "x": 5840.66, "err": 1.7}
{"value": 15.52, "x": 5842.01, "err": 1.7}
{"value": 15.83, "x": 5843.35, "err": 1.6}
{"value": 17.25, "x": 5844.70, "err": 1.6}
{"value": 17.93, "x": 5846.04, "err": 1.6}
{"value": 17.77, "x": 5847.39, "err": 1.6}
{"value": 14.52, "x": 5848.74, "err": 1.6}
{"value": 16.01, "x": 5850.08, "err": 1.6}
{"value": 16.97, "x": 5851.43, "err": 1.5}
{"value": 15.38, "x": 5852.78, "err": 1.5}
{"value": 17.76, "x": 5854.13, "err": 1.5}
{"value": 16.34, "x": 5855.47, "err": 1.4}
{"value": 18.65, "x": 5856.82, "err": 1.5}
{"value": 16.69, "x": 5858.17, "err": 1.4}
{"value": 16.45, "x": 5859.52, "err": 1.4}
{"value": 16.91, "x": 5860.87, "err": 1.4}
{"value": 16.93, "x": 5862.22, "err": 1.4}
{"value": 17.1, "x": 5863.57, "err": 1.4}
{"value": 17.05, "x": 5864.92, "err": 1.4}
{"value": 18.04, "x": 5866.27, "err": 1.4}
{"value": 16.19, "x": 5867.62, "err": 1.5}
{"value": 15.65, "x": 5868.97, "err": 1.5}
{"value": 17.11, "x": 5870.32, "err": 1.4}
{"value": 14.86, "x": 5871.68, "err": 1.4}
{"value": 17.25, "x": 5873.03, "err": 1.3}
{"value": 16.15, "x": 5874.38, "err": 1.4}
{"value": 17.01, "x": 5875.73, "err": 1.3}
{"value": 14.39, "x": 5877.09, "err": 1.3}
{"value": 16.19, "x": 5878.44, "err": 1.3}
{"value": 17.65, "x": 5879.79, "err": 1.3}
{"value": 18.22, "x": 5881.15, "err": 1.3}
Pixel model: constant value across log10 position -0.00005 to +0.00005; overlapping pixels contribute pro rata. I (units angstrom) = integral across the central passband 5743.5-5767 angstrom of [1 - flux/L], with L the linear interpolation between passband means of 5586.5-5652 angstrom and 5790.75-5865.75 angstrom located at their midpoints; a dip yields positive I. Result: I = 2.4 angstrom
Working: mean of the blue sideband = 19.5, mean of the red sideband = 16.5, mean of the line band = 15.7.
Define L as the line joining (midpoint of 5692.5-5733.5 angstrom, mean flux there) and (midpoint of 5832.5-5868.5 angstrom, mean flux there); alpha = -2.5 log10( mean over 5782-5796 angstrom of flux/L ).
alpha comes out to 0.09 mag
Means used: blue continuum 17.1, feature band 15.4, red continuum 16.5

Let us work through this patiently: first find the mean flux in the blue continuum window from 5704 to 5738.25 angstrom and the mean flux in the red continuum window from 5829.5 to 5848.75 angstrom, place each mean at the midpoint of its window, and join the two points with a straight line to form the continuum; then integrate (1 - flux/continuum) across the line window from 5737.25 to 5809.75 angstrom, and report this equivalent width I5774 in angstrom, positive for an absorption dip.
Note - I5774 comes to 4.2 angstrom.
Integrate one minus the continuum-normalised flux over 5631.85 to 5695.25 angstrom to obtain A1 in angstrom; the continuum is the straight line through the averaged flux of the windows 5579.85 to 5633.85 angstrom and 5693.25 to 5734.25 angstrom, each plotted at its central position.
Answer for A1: -2.78 angstrom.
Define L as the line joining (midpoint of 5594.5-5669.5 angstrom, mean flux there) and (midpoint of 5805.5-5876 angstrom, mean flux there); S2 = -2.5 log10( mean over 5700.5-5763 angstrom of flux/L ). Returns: 0.10 mag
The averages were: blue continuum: 19.4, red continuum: 16.5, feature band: 16.4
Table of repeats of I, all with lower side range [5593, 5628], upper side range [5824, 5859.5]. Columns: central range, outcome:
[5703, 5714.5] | 0.5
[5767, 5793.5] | 3.3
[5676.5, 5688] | 0.0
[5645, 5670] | -0.3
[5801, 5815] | -0.3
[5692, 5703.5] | 0.6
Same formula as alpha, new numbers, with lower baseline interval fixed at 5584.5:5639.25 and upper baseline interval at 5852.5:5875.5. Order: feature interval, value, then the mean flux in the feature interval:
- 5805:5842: 0.06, 16.3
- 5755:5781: 0.17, 15.2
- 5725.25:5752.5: 0.11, 16.3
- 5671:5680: 0.03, 18.2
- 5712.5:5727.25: 0.09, 16.9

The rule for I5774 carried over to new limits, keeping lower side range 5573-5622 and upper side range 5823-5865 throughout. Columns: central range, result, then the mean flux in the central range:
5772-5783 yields 1.7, 14.7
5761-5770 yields 0.7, 16.1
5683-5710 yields 0.1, 18.1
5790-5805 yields 0.6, 16.3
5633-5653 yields -0.7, 19.5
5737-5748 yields 1.2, 15.7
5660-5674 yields 0.2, 18.3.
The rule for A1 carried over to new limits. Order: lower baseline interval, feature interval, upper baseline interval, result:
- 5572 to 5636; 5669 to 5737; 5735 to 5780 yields -2.5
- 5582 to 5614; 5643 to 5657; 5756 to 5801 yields -1.0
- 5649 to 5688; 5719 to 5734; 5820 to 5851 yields 1.0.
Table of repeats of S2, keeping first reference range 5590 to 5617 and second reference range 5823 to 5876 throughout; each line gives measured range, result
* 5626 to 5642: -0.021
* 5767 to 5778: 0.156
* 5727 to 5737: 0.074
